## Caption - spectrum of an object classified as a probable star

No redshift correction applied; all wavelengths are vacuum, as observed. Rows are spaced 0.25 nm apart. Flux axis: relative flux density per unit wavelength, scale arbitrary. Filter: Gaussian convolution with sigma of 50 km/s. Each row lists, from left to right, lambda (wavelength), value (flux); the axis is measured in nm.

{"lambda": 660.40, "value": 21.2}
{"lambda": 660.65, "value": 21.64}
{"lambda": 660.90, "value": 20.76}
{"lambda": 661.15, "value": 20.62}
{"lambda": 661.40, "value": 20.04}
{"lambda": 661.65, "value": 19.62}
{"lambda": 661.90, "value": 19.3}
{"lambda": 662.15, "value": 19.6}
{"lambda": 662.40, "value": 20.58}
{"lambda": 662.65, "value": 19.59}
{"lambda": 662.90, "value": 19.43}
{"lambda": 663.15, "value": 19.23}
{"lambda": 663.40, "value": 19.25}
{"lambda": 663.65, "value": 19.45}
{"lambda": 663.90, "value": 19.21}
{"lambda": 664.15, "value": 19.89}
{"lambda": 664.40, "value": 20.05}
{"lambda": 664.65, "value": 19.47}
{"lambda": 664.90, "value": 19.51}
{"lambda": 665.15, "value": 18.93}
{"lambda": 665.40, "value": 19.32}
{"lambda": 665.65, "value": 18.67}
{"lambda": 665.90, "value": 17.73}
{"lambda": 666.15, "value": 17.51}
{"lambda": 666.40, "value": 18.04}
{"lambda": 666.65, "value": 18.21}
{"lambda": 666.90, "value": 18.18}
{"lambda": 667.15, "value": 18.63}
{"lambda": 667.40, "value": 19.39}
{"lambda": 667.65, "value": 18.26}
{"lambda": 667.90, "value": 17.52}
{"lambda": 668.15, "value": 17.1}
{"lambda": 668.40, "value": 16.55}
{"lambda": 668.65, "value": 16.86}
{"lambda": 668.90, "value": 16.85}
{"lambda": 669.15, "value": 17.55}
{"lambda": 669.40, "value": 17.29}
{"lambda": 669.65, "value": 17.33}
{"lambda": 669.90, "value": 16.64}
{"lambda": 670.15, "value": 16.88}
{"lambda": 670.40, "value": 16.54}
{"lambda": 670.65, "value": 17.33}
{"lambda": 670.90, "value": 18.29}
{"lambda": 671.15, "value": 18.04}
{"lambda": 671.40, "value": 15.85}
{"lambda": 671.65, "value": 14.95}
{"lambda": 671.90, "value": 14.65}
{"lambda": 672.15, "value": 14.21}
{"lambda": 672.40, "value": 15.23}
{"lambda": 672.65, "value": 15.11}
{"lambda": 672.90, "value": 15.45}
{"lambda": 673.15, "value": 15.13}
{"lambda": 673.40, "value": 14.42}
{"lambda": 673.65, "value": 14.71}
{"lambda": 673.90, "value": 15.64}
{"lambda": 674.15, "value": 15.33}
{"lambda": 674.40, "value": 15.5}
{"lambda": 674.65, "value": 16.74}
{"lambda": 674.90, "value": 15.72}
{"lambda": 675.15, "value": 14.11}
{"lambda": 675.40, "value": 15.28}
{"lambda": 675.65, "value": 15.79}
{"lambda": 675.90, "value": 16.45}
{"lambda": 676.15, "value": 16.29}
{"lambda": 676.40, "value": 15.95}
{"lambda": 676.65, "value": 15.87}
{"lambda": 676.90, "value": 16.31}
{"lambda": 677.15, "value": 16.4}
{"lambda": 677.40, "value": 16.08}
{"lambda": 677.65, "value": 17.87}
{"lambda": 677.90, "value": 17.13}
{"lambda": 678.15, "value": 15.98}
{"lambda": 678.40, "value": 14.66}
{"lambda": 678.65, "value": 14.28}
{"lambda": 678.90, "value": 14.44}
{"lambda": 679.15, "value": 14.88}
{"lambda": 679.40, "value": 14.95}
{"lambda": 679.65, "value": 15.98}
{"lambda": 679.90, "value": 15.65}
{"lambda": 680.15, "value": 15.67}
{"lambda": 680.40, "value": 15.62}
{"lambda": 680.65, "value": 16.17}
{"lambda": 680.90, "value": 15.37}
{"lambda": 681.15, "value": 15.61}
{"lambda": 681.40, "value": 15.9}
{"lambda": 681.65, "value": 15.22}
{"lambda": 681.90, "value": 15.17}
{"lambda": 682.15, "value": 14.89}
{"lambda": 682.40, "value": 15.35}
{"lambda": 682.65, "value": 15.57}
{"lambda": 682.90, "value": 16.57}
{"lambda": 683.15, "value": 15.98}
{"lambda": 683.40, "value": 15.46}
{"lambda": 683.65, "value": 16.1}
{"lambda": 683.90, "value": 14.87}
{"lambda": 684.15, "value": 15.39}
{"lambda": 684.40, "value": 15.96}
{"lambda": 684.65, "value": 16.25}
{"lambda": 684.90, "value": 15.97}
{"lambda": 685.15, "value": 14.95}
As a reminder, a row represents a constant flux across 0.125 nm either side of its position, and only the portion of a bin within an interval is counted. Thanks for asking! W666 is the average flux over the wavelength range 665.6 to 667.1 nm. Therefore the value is 18.1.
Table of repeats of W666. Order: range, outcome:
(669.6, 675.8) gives 15.8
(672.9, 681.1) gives 15.6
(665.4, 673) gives 17.1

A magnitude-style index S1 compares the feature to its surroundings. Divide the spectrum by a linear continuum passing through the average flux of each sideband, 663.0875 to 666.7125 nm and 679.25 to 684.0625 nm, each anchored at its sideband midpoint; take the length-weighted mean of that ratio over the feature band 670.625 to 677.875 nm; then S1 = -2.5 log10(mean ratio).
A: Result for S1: 0.08 mag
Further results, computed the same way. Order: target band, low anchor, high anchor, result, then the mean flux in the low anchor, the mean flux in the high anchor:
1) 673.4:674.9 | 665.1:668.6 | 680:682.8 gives 0.088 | 18.1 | 15.5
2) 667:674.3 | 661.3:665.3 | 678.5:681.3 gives 0.078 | 19.6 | 15.3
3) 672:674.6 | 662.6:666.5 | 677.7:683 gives 0.134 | 19.1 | 15.5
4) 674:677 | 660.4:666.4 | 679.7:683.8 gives 0.079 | 19.5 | 15.6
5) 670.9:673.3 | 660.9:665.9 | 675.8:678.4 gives 0.130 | 19.6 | 16.3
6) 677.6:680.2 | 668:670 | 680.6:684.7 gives 0.033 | 17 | 15.6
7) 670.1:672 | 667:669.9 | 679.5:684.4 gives 0.038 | 17.5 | 15.6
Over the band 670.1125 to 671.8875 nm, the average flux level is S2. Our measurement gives 16.7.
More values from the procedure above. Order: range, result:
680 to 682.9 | 15.6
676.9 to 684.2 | 15.6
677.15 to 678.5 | 16.4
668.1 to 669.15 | 16.9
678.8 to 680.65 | 15.4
